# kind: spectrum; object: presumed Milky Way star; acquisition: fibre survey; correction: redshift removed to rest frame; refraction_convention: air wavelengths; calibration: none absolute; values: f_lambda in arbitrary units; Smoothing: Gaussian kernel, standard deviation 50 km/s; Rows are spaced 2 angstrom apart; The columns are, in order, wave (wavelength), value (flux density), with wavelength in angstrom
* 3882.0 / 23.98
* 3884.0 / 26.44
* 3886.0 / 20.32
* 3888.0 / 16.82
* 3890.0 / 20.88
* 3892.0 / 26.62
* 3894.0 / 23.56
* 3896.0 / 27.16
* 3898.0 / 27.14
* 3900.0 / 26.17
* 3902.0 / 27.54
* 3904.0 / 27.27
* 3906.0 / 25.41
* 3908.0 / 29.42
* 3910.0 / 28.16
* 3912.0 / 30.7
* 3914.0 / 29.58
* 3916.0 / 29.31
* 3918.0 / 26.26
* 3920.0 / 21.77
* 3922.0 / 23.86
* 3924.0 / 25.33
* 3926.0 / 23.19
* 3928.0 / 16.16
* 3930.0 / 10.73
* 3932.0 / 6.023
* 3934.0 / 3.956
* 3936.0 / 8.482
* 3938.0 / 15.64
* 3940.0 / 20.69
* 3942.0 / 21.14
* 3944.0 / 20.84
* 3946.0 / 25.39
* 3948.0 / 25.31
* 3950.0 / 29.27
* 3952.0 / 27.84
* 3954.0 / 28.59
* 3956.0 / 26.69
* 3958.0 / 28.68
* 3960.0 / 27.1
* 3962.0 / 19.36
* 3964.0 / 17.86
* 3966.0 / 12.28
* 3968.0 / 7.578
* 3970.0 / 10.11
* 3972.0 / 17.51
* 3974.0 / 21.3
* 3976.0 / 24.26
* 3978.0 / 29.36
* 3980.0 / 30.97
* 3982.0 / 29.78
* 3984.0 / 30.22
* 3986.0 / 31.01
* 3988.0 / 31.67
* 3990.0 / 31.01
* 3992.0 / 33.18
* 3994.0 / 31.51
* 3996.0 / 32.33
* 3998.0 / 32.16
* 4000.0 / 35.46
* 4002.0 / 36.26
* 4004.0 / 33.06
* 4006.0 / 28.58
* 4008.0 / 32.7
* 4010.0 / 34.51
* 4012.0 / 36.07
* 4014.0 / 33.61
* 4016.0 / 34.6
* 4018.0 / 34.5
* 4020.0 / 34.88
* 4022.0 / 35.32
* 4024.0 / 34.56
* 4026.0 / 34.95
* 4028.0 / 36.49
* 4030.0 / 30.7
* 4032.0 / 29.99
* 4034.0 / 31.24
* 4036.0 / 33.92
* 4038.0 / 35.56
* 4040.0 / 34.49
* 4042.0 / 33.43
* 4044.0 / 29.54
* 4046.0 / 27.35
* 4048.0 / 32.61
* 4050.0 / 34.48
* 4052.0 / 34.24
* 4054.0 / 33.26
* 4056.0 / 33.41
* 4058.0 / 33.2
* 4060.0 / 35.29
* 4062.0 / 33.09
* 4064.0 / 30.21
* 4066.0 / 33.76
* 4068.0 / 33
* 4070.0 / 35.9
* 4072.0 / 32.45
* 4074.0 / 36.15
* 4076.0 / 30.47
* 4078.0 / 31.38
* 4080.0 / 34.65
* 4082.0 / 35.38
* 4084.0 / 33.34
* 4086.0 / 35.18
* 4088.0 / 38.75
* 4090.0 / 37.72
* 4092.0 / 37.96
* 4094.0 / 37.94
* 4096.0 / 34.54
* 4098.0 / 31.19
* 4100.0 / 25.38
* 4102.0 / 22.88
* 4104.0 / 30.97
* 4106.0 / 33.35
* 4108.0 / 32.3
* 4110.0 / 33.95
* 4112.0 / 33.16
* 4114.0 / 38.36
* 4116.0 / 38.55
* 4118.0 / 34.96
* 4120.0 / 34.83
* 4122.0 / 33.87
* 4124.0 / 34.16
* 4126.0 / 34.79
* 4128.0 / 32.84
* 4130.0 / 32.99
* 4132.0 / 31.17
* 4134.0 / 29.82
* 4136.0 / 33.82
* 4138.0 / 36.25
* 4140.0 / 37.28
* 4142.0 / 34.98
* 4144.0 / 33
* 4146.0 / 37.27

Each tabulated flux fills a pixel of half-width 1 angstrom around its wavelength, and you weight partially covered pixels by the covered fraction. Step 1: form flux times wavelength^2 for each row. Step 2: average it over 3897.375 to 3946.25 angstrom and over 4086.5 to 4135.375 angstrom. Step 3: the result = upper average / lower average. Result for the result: 1.69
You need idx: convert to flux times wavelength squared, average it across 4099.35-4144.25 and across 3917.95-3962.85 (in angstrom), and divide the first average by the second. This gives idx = 1.74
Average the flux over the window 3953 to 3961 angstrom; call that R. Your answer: 27.8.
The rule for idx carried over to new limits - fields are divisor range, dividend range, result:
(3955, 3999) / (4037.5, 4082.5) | 1.37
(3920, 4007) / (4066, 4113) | 1.49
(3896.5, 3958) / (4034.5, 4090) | 1.56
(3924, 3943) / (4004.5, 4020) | 2.39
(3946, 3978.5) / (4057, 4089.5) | 1.63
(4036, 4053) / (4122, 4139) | 1.06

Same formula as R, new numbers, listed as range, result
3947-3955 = 27.8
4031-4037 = 31.7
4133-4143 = 34.4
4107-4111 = 33.1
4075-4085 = 33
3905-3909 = 27.4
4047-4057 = 33.6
